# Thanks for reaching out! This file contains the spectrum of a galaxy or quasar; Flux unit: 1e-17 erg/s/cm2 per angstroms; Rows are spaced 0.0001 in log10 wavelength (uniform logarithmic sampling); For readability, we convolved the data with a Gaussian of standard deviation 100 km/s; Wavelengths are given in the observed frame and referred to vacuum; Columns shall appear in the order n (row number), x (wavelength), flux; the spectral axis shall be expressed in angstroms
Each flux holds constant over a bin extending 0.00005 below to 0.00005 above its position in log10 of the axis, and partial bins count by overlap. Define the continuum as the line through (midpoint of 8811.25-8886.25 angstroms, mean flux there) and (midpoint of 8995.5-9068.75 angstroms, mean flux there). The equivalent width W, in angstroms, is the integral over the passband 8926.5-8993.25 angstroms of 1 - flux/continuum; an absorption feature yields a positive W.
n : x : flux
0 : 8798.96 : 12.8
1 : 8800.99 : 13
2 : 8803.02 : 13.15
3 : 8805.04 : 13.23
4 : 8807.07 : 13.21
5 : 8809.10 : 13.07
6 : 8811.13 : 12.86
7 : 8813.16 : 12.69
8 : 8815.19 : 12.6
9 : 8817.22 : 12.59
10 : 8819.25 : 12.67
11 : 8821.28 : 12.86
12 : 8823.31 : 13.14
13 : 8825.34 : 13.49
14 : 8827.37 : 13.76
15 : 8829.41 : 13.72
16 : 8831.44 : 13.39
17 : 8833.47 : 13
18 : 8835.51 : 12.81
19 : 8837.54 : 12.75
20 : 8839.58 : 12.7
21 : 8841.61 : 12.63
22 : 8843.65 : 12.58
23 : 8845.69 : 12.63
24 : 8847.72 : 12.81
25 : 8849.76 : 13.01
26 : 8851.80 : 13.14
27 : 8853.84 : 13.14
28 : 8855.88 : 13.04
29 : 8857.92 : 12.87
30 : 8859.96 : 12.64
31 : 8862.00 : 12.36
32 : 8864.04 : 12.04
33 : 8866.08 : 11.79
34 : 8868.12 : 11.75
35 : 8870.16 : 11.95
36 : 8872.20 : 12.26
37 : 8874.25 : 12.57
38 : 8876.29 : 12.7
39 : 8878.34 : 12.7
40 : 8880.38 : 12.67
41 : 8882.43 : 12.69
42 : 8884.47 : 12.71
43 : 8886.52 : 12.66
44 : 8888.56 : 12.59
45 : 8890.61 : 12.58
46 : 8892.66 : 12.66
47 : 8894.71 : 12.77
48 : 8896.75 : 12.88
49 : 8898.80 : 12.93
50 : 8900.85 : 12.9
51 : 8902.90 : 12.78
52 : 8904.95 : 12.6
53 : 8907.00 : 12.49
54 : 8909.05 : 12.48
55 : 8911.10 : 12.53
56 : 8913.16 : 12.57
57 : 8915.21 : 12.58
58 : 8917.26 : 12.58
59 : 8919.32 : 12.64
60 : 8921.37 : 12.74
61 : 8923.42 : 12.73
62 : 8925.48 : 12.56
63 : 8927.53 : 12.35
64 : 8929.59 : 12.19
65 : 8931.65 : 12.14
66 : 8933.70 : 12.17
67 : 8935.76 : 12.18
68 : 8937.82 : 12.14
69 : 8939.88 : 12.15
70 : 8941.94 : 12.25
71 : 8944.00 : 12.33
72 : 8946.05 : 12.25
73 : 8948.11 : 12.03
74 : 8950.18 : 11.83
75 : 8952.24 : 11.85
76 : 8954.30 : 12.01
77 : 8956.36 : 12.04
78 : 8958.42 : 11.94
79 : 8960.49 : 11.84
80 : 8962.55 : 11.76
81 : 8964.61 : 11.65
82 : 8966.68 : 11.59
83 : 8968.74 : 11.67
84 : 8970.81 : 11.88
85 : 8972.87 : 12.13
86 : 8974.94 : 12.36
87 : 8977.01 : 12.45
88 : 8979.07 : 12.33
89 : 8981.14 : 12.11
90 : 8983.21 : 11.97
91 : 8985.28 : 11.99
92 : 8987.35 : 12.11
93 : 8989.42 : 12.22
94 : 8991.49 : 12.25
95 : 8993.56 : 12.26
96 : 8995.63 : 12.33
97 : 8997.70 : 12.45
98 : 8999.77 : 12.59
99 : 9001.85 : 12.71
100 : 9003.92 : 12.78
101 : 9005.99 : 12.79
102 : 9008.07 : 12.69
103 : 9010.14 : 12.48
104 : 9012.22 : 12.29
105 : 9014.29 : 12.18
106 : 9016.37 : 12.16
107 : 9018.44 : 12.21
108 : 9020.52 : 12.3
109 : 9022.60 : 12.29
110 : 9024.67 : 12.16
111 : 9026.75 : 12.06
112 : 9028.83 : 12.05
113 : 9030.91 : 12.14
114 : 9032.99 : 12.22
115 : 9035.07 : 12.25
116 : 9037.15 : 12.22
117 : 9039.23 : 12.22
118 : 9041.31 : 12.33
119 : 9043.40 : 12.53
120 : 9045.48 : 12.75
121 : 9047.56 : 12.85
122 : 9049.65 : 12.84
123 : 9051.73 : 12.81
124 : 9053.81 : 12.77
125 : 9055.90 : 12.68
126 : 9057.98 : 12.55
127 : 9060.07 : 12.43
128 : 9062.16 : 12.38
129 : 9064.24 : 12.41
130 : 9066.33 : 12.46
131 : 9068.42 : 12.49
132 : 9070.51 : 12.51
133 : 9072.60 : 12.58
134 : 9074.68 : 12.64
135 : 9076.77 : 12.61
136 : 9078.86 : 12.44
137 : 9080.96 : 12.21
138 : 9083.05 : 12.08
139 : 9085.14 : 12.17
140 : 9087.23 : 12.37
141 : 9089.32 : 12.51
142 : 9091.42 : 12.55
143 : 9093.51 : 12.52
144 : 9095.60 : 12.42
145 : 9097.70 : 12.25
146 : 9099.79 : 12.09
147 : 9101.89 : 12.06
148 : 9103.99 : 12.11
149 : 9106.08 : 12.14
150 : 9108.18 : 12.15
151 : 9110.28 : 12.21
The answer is 2.6 angstroms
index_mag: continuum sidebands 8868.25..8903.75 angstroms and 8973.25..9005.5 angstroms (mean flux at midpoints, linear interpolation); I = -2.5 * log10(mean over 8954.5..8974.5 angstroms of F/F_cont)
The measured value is 0.05 mag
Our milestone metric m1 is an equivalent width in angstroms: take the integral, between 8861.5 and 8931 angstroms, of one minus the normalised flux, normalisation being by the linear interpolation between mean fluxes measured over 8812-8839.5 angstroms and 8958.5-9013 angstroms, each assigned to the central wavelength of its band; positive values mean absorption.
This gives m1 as 0.75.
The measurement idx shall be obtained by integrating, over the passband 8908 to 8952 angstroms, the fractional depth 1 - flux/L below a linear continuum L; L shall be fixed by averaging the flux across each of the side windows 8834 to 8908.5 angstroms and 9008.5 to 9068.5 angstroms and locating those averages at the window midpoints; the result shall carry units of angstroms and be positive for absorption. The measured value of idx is 0.7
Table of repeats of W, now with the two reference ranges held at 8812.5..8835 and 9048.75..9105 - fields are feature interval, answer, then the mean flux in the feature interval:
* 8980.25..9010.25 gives 0.63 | 12.4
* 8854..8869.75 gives 0.73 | 12.4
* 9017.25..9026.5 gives 0.26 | 12.2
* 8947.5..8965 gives 1.18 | 11.9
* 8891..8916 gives 0.39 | 12.7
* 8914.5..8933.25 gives 0.50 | 12.5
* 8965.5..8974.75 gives 0.62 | 11.9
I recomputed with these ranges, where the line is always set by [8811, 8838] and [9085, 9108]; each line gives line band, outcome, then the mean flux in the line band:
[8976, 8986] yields 0.04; 12.2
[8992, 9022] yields 0.01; 12.4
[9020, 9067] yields 0.00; 12.4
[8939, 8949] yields 0.04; 12.2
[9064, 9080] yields -0.01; 12.5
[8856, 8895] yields 0.04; 12.5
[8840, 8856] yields 0.01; 12.9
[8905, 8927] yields 0.02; 12.6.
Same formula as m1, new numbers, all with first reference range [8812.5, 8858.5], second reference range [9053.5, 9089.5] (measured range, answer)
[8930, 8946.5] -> 0.70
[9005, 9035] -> 0.67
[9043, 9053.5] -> -0.23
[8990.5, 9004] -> 0.16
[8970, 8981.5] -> 0.40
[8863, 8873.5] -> 0.75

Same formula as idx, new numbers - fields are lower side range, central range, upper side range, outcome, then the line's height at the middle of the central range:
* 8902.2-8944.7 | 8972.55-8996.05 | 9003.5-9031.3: 0.3 angstroms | 12.4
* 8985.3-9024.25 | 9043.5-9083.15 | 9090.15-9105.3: -0.8 angstroms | 12.3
